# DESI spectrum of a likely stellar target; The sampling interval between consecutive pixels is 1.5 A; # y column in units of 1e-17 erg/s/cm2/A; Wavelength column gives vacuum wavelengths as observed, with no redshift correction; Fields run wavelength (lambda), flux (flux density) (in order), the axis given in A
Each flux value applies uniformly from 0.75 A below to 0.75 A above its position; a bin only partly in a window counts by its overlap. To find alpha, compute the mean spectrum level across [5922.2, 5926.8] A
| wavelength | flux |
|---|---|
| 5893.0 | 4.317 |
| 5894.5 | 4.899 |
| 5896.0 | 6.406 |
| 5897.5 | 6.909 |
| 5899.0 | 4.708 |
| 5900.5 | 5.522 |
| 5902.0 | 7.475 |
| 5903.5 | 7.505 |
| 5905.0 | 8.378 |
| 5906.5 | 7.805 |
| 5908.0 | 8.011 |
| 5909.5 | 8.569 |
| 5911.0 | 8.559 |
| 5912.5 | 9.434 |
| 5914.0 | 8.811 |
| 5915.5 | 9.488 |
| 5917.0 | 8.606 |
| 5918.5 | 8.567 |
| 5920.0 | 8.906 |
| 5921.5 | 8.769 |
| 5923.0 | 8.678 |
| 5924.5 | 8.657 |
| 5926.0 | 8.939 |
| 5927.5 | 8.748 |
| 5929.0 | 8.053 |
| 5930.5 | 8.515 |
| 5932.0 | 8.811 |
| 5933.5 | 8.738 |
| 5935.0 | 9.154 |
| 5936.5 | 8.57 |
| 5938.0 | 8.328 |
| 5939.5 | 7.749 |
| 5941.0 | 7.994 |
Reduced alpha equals 8.76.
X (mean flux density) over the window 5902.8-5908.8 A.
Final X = 7.93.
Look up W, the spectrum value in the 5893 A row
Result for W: 4.317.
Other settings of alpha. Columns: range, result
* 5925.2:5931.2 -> 8.56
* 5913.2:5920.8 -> 8.88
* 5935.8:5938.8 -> 8.44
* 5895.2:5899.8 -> 5.99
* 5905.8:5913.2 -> 8.47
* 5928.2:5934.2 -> 8.53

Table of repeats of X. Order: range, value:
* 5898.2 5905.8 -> 6.73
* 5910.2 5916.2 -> 9.07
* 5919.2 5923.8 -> 8.78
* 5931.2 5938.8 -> 8.71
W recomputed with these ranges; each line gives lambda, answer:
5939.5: 7.749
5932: 8.811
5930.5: 8.515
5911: 8.559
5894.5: 4.899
